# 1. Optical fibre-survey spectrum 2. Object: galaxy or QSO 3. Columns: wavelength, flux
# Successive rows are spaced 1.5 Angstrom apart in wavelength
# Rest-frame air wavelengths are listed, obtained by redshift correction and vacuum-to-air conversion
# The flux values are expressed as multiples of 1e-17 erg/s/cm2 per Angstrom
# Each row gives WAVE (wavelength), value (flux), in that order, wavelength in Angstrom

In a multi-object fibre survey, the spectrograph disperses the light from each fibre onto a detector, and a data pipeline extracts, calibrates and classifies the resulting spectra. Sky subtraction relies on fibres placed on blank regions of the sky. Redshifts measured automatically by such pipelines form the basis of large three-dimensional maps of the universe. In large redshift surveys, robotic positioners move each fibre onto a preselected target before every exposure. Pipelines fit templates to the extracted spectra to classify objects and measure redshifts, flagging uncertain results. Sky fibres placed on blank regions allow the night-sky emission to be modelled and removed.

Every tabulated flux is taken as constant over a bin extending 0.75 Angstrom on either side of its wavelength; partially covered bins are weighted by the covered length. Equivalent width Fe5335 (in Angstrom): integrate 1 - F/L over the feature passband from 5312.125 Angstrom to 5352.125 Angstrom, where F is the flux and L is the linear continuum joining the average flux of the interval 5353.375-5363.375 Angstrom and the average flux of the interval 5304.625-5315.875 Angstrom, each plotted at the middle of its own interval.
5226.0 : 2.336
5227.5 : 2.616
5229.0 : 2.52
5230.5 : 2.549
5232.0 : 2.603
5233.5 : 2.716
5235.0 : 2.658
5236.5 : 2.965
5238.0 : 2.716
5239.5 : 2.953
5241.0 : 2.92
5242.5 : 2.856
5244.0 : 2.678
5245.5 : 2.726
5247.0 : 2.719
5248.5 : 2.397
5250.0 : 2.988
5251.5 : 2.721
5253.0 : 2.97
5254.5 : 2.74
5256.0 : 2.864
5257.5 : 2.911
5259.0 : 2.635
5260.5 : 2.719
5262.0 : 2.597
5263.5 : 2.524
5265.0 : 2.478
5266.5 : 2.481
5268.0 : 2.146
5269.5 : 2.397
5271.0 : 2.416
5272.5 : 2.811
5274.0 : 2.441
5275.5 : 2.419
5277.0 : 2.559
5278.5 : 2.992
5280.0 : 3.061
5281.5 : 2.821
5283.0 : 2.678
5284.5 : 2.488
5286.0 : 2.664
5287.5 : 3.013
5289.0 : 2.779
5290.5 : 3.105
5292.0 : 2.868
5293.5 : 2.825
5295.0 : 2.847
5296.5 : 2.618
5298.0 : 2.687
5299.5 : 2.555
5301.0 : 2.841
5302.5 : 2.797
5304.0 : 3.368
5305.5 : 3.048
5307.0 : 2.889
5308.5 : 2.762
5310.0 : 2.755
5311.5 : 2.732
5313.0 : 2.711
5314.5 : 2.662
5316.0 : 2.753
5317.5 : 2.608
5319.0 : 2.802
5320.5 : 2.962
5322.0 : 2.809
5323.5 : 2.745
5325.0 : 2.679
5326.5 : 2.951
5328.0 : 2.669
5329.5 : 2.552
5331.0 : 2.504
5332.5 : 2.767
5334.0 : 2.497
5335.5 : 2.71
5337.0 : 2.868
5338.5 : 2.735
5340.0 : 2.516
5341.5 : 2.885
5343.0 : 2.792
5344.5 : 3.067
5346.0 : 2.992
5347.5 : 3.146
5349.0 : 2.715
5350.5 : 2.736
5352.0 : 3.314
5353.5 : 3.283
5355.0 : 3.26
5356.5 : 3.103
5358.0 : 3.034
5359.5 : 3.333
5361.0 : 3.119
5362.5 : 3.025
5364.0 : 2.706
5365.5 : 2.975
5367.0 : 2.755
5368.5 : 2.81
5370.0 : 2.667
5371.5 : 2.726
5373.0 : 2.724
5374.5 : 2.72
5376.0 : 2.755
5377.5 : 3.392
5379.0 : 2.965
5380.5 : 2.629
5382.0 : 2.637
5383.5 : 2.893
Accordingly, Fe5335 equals 2.5 Angstrom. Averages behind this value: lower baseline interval 2.8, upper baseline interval 3.15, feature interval 2.77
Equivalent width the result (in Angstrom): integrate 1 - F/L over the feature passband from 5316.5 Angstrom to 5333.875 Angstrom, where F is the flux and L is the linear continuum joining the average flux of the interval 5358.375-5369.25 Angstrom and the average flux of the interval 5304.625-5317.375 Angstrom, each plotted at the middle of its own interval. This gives 0.7 Angstrom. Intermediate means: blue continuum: 2.79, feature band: 2.72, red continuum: 2.96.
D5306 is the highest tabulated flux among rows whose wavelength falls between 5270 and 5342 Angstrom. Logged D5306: 3.368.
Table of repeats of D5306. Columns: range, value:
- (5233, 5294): 3.105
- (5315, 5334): 2.962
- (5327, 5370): 3.333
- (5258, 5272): 2.719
